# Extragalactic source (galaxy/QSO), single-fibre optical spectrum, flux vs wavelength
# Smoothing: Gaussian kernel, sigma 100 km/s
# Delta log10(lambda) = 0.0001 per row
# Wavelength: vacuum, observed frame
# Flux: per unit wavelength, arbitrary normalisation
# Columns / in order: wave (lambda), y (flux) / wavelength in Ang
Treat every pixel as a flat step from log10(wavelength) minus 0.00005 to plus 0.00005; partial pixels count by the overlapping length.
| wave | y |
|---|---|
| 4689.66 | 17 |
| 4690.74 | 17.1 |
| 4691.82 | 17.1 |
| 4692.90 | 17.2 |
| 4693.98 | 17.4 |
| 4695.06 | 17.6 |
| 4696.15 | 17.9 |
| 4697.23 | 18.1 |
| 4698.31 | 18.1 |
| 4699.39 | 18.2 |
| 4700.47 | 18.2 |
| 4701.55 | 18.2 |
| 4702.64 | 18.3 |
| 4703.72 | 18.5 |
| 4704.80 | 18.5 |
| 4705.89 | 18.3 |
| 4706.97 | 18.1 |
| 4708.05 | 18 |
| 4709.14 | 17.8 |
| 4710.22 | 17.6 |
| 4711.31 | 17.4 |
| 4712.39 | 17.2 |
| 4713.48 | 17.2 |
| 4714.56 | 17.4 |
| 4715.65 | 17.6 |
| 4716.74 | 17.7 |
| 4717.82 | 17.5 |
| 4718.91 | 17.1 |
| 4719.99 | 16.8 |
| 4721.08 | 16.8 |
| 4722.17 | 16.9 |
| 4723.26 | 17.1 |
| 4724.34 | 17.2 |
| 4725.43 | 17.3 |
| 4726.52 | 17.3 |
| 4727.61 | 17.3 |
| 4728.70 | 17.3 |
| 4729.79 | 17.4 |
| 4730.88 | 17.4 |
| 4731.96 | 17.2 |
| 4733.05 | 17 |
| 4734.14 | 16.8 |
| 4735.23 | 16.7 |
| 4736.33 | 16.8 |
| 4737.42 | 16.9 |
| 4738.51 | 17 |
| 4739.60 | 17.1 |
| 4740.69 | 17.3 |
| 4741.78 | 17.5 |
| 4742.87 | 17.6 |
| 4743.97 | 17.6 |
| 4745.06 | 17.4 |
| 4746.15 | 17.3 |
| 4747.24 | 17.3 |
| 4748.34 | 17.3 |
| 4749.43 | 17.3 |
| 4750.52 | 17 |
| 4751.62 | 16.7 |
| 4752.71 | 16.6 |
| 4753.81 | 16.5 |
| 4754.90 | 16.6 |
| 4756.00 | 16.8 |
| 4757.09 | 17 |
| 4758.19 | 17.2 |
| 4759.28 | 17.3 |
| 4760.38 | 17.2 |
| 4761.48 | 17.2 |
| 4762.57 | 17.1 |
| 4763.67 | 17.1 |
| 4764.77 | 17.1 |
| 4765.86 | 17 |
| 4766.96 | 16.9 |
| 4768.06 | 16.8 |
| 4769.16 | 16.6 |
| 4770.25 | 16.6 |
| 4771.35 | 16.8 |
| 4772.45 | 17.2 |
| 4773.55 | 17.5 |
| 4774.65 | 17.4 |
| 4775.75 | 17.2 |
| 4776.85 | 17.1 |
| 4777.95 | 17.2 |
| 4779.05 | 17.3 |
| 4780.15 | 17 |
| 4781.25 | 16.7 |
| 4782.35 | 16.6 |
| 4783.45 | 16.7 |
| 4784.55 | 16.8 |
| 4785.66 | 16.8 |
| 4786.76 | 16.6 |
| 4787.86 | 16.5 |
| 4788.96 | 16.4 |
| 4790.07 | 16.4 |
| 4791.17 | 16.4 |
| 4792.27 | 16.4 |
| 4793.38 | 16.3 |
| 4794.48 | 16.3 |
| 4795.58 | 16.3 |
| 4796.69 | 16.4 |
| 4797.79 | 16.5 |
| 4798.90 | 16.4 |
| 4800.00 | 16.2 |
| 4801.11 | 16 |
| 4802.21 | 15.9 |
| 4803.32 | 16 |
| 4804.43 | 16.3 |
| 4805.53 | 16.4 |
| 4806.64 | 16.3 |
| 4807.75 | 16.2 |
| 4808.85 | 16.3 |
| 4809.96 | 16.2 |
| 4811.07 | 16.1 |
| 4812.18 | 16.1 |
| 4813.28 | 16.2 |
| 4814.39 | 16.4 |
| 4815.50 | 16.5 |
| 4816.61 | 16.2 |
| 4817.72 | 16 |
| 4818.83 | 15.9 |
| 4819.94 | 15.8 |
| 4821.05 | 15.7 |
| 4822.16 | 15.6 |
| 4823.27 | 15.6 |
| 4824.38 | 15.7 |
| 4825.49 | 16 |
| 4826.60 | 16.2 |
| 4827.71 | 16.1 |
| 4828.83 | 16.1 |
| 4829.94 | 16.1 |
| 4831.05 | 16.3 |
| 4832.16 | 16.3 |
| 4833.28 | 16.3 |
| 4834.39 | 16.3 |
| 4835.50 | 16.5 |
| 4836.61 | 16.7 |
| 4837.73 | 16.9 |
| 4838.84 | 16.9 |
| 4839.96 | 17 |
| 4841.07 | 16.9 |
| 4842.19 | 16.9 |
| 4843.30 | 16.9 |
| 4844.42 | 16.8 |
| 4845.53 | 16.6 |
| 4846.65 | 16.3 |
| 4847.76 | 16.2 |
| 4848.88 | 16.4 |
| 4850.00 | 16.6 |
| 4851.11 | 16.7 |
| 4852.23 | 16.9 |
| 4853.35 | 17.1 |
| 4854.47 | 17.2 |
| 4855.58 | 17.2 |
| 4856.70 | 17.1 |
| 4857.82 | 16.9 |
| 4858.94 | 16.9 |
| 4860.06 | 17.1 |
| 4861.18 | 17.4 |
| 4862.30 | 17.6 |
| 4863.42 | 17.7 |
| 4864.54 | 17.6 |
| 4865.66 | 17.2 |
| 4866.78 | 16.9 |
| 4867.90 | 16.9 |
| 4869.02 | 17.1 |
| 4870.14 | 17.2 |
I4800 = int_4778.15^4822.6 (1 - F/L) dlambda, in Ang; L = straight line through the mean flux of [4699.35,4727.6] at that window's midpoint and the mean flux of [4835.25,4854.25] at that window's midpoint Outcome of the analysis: 1.8 Ang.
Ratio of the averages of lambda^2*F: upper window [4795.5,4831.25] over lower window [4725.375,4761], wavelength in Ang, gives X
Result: 0.97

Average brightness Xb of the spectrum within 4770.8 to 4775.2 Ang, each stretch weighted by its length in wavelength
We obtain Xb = 17.2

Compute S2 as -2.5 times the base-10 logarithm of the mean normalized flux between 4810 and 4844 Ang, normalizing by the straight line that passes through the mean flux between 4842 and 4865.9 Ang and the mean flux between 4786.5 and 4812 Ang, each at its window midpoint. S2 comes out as 0.02 mag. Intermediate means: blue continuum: 16.3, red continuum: 17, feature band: 16.3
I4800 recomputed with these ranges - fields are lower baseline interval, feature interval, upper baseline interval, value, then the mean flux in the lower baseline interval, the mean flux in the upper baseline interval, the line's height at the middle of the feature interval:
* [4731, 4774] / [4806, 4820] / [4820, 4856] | 0.38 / 17.1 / 16.5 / 16.6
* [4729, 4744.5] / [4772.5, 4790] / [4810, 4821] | -0.36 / 17.2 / 16.1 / 16.6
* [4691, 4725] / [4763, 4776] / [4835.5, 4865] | 0.24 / 17.6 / 16.9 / 17.3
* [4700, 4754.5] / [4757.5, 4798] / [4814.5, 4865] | 0.40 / 17.4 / 16.6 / 17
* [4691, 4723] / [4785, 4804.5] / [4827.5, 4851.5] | 0.67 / 17.7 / 16.5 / 16.9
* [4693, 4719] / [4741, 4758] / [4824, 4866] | 0.37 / 17.8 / 16.7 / 17.5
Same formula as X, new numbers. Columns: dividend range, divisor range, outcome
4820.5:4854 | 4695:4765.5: 0.99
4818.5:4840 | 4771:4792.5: 0.98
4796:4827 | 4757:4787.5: 0.96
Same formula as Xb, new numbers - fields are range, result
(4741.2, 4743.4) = 17.6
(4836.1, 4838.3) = 16.8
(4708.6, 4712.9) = 17.5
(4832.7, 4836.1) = 16.4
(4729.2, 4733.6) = 17.3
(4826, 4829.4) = 16.1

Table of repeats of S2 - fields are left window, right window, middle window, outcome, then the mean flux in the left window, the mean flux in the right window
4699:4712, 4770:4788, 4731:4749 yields 0.02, 18.1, 17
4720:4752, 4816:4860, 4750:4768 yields 0.00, 17.2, 16.5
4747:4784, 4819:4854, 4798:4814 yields 0.03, 17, 16.4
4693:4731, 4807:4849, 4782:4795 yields 0.02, 17.6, 16.3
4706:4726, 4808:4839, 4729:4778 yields -0.01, 17.4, 16.2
